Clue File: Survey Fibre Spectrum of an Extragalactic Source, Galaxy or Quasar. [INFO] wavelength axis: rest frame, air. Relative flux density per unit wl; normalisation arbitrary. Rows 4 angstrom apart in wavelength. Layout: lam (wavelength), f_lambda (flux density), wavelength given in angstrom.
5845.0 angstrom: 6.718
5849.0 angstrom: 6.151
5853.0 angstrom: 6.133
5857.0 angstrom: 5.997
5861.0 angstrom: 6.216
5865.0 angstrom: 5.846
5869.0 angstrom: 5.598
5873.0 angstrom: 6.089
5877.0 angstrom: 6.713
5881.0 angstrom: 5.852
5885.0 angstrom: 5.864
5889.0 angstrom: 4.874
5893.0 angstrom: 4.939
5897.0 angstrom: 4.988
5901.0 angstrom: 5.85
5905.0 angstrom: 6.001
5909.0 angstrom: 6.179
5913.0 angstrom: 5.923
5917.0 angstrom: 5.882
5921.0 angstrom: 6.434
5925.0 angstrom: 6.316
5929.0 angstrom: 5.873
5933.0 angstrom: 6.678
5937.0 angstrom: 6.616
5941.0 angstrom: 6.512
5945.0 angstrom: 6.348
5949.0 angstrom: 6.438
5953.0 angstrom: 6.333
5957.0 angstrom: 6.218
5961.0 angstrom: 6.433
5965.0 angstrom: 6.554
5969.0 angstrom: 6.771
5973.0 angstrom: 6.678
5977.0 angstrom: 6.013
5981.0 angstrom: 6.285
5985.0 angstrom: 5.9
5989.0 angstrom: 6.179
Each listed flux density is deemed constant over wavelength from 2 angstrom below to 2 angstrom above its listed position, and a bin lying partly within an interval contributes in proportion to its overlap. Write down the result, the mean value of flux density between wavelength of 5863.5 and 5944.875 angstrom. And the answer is 5.96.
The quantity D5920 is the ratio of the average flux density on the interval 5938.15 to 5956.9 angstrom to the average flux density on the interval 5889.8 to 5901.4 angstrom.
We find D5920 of 1.25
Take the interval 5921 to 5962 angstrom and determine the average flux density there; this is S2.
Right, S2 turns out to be 6.38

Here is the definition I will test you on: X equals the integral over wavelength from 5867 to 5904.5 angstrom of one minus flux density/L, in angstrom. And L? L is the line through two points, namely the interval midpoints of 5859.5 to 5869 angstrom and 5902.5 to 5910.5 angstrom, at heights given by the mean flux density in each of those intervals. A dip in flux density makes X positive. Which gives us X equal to 2.15 angstrom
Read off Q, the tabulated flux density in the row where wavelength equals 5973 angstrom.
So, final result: 6.678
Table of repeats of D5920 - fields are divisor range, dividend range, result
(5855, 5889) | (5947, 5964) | 1.07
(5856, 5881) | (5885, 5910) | 0.90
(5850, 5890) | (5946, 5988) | 1.07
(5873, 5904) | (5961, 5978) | 1.16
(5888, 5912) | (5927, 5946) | 1.16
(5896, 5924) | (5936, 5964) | 1.08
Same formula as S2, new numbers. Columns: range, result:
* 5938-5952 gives 6.44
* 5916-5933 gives 6.21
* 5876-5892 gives 5.71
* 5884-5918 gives 5.6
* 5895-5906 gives 5.58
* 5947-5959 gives 6.33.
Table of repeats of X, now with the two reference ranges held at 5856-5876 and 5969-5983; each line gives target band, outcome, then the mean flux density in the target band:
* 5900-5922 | 0.4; 6.04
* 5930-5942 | -0.6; 6.55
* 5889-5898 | 1.7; 4.94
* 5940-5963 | -0.3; 6.37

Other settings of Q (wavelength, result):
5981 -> 6.285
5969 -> 6.771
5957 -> 6.218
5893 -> 4.939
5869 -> 5.598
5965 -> 6.554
